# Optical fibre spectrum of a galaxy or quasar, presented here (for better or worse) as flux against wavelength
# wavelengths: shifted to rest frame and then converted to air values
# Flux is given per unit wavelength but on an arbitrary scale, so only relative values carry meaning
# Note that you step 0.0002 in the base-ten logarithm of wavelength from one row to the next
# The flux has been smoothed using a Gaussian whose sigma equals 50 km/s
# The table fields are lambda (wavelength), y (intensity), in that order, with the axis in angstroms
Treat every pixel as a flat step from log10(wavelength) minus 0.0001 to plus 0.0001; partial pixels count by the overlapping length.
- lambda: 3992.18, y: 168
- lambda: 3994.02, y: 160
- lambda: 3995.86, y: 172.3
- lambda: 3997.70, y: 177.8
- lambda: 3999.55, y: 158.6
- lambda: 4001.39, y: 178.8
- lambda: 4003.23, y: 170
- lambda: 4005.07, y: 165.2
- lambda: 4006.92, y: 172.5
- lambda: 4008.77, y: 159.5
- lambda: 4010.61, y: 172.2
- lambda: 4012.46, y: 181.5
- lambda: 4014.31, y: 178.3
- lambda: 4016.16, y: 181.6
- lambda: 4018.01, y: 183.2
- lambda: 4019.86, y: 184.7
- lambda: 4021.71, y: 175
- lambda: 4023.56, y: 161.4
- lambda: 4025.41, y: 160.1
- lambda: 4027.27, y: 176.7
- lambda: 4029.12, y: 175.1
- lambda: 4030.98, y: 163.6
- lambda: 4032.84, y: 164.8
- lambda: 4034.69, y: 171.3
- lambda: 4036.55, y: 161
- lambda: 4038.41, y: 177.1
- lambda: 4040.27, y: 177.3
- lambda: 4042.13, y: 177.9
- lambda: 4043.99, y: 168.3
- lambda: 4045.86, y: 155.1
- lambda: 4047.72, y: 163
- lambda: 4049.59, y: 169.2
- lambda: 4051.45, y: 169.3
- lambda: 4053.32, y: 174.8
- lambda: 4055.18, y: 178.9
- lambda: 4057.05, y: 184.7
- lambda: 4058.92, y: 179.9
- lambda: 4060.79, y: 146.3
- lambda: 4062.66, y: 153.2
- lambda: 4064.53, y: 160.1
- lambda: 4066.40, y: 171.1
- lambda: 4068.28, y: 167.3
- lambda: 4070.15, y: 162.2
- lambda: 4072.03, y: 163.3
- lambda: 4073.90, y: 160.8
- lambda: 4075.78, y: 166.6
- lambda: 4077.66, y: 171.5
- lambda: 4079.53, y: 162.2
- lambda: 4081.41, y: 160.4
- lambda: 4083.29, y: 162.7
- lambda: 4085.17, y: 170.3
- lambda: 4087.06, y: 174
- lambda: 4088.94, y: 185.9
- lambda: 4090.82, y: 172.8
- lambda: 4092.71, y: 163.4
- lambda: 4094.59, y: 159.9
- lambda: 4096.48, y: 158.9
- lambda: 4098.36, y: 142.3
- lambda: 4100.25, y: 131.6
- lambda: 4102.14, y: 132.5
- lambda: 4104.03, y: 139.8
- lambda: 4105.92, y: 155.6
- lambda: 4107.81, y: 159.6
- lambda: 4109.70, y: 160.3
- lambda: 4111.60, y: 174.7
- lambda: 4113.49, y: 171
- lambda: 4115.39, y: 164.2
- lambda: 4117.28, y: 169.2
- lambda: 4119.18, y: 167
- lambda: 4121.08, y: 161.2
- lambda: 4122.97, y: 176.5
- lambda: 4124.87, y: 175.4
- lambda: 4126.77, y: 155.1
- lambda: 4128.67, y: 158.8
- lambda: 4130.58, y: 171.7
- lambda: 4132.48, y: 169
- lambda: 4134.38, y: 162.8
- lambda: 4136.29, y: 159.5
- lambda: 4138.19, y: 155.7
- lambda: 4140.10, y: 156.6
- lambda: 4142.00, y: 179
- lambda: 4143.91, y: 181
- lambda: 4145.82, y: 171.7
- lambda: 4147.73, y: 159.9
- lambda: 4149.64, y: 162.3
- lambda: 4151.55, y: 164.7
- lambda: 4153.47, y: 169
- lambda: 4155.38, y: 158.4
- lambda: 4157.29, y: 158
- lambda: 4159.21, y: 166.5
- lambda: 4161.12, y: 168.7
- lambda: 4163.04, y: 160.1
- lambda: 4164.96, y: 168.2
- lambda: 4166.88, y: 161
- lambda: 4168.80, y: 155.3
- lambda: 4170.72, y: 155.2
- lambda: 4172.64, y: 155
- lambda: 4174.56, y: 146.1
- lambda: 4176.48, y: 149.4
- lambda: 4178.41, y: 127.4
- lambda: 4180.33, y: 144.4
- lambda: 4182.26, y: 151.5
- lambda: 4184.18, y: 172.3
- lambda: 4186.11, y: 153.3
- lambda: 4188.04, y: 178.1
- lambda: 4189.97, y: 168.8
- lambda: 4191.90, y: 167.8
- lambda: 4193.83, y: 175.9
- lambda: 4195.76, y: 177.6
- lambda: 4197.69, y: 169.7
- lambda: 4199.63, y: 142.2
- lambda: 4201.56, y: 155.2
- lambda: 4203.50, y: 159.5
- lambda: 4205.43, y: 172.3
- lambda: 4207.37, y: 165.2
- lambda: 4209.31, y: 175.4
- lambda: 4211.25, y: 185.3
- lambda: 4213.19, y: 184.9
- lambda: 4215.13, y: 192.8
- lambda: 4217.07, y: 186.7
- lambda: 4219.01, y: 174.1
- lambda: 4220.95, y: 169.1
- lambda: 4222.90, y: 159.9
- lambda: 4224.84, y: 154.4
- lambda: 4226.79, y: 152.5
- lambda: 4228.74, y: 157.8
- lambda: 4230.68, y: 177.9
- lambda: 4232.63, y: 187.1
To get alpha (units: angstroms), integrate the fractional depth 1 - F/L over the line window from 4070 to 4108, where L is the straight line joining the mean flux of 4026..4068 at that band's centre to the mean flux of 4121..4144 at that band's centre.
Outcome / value 1.8 angstroms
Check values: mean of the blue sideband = 169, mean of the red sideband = 166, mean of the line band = 160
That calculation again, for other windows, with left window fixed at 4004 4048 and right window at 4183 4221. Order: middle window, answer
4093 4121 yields 2.4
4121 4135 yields 0.4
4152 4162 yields 0.4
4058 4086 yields 1.2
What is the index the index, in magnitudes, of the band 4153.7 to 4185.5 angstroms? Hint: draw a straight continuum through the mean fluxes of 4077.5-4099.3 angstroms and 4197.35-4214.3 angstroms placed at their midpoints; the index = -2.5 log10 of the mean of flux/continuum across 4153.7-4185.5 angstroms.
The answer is 0.07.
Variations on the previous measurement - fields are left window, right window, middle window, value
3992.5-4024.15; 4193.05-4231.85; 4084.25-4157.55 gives 0.05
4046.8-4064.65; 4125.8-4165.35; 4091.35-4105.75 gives 0.13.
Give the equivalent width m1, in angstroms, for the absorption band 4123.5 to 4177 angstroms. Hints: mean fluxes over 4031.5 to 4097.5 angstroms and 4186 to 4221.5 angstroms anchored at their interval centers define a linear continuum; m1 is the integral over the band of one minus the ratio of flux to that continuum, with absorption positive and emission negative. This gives 2.3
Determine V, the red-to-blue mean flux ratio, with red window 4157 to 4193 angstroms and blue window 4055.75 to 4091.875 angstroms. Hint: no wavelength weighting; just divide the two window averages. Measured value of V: 0.9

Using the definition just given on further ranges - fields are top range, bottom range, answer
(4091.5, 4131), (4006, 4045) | 0.92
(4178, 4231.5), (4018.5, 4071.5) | 0.99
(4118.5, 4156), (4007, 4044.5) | 0.96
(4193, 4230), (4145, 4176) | 1.05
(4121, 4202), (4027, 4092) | 0.96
